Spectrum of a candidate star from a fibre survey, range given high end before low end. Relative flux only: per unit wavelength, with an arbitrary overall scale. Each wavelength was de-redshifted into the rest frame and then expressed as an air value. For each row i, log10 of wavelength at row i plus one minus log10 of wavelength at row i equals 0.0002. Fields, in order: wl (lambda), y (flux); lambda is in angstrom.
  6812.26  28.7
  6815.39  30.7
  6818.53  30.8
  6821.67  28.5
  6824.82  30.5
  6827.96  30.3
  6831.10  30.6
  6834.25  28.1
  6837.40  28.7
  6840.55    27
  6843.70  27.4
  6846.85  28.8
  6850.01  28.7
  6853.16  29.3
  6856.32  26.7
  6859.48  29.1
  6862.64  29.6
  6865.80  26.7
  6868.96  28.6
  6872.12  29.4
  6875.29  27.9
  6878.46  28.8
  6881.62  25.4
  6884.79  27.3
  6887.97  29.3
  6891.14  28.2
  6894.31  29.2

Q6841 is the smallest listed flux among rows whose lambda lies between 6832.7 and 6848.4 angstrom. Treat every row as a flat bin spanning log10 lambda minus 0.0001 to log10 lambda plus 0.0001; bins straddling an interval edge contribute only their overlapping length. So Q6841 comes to 27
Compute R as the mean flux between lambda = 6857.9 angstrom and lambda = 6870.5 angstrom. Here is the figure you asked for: 28.5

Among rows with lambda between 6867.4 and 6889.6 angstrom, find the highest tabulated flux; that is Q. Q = 29.4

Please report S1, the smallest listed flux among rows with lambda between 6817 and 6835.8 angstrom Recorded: 28.1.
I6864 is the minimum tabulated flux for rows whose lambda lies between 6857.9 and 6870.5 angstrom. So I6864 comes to 26.7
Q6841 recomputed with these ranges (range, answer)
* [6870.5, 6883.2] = 25.4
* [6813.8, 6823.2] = 28.5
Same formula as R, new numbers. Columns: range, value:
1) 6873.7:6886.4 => 27.3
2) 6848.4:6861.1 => 28.4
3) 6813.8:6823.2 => 30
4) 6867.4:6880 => 28.7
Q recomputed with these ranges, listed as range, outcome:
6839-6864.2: 29.6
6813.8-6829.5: 30.8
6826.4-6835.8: 30.6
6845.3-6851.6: 28.8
